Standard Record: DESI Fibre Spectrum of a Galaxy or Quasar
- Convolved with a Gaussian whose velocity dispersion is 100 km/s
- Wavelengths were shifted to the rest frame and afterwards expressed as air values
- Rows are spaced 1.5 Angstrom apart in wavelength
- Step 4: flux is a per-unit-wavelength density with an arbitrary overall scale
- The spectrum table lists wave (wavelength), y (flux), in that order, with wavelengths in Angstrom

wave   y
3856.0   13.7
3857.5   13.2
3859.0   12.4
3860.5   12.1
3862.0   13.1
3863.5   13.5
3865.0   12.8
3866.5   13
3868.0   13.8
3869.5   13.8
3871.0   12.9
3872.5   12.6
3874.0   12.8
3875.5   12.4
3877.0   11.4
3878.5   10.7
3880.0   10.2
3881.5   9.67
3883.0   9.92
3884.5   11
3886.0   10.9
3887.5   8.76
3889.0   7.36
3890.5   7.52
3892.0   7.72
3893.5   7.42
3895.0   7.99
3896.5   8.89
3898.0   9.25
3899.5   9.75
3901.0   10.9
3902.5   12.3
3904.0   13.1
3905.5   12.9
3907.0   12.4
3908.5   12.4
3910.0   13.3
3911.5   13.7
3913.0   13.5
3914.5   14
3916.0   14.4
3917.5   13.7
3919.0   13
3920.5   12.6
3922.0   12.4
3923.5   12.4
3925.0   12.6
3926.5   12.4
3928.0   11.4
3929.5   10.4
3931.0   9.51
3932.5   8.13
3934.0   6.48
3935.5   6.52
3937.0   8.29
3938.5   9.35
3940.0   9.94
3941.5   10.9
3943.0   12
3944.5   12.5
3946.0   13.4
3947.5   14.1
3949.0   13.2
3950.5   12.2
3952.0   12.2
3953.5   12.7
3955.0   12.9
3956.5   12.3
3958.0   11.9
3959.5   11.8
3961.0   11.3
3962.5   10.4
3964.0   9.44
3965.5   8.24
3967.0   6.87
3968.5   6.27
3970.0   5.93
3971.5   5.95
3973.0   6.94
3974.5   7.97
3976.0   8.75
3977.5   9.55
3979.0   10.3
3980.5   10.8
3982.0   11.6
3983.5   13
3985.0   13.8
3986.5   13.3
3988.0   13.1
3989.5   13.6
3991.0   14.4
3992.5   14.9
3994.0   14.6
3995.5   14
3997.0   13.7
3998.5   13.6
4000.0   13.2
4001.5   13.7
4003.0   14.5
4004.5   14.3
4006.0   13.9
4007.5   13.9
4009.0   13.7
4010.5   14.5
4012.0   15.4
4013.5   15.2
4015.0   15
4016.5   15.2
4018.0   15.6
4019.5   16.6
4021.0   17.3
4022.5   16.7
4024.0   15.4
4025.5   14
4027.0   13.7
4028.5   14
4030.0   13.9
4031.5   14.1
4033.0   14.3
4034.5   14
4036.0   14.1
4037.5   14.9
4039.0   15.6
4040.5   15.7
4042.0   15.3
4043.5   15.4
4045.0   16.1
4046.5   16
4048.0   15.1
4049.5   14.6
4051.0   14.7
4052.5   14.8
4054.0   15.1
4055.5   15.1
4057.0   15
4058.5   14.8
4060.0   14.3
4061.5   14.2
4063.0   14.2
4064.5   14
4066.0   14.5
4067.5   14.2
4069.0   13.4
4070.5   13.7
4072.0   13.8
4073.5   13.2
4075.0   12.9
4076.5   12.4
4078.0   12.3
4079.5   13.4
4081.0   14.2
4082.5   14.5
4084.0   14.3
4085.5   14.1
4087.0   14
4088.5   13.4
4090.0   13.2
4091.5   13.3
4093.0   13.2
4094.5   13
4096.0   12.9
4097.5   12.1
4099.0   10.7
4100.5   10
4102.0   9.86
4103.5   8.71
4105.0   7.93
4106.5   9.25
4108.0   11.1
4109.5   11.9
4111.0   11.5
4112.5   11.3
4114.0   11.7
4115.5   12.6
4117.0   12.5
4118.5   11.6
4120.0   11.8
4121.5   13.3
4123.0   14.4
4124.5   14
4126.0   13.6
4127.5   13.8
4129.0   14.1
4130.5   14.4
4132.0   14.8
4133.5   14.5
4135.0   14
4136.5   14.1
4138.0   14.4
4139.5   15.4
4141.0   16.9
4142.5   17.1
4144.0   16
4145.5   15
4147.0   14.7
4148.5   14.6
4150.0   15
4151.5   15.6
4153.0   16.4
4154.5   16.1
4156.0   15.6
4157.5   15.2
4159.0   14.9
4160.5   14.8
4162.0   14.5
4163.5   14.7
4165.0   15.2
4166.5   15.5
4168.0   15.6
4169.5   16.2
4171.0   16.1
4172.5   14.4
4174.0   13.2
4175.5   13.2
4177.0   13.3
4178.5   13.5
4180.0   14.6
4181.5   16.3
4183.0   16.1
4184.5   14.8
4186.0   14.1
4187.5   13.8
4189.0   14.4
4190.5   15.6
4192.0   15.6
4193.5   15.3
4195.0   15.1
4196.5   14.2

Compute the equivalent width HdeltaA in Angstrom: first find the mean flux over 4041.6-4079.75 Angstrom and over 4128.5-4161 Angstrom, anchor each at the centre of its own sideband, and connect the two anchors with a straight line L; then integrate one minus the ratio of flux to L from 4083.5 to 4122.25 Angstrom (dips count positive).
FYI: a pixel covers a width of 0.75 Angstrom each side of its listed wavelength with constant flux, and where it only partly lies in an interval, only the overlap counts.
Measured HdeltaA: 7.5 Angstrom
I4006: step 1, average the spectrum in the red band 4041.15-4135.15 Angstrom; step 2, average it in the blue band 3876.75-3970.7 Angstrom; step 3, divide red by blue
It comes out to 1.2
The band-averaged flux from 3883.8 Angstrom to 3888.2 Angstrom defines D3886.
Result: 10.2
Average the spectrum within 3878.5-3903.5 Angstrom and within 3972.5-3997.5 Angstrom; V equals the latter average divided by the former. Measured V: 1.28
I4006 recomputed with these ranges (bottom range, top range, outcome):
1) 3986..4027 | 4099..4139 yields 0.85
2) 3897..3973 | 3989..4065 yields 1.33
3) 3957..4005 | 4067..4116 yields 1.09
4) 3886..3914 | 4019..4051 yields 1.43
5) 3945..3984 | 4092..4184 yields 1.32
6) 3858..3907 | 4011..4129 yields 1.24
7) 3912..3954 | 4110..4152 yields 1.21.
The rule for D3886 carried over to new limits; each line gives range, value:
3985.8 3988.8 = 13.2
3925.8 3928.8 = 11.9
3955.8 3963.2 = 11.5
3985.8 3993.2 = 13.9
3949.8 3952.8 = 12.2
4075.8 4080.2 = 12.7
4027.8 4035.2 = 14.1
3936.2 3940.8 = 9.18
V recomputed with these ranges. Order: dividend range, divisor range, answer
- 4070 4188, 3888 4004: 1.22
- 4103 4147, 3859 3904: 1.21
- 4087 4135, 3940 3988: 1.15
